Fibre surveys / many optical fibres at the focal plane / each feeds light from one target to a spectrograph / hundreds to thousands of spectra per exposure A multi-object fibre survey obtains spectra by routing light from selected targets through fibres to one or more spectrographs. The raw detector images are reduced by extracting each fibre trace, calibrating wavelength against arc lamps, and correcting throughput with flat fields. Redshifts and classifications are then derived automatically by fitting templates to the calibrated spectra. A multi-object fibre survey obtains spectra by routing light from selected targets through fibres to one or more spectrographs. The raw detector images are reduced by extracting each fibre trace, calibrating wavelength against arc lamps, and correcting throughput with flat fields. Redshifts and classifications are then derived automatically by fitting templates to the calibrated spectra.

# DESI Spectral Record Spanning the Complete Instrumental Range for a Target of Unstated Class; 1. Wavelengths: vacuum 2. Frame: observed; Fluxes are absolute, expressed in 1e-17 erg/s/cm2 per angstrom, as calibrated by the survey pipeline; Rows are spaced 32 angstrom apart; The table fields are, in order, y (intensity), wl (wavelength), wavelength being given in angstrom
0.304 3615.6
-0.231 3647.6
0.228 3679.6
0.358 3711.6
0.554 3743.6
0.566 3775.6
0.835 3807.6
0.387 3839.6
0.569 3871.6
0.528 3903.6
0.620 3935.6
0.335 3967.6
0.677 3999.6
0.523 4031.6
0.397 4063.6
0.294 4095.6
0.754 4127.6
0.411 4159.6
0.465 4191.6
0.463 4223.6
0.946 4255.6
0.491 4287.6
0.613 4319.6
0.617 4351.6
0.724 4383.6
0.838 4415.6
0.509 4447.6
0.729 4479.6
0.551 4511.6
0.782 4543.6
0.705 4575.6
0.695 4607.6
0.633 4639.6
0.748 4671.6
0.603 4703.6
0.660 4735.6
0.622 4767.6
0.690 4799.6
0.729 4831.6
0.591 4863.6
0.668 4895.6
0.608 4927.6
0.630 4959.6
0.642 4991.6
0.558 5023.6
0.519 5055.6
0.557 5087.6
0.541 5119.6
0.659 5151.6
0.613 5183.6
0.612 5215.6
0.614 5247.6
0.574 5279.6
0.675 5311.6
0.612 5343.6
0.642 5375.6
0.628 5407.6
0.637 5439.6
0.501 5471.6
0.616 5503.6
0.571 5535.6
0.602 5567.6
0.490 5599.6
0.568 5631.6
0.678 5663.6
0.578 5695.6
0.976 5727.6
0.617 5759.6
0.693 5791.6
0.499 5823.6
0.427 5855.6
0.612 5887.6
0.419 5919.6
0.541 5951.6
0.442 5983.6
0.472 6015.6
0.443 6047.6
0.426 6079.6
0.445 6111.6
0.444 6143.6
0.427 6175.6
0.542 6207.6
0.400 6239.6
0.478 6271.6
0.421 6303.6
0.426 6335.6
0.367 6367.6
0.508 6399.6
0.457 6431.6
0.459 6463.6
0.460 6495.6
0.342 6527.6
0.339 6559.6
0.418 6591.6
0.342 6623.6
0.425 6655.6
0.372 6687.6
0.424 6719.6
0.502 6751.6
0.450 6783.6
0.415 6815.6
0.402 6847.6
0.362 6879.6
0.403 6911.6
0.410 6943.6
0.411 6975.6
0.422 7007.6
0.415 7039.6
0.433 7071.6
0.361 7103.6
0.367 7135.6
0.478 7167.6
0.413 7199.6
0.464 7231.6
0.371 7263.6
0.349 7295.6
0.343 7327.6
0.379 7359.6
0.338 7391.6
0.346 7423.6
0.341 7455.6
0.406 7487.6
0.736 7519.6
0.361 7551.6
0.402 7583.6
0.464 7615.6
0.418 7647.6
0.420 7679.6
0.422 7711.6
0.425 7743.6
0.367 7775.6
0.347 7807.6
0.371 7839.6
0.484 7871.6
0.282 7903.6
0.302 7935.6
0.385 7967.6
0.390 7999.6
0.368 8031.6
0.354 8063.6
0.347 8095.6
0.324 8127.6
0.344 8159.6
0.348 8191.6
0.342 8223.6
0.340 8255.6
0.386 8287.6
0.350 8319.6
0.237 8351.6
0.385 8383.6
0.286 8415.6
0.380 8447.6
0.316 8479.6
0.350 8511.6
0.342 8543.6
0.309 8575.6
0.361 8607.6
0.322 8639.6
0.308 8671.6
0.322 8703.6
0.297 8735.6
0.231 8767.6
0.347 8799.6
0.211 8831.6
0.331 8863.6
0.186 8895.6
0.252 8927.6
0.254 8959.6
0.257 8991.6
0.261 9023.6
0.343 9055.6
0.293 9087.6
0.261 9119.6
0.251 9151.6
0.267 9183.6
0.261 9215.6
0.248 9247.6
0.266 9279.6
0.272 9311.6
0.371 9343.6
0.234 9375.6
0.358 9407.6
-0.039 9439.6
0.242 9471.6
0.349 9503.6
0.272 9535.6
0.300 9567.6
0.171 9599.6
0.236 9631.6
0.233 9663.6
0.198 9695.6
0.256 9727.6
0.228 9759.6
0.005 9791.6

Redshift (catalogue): 0.143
